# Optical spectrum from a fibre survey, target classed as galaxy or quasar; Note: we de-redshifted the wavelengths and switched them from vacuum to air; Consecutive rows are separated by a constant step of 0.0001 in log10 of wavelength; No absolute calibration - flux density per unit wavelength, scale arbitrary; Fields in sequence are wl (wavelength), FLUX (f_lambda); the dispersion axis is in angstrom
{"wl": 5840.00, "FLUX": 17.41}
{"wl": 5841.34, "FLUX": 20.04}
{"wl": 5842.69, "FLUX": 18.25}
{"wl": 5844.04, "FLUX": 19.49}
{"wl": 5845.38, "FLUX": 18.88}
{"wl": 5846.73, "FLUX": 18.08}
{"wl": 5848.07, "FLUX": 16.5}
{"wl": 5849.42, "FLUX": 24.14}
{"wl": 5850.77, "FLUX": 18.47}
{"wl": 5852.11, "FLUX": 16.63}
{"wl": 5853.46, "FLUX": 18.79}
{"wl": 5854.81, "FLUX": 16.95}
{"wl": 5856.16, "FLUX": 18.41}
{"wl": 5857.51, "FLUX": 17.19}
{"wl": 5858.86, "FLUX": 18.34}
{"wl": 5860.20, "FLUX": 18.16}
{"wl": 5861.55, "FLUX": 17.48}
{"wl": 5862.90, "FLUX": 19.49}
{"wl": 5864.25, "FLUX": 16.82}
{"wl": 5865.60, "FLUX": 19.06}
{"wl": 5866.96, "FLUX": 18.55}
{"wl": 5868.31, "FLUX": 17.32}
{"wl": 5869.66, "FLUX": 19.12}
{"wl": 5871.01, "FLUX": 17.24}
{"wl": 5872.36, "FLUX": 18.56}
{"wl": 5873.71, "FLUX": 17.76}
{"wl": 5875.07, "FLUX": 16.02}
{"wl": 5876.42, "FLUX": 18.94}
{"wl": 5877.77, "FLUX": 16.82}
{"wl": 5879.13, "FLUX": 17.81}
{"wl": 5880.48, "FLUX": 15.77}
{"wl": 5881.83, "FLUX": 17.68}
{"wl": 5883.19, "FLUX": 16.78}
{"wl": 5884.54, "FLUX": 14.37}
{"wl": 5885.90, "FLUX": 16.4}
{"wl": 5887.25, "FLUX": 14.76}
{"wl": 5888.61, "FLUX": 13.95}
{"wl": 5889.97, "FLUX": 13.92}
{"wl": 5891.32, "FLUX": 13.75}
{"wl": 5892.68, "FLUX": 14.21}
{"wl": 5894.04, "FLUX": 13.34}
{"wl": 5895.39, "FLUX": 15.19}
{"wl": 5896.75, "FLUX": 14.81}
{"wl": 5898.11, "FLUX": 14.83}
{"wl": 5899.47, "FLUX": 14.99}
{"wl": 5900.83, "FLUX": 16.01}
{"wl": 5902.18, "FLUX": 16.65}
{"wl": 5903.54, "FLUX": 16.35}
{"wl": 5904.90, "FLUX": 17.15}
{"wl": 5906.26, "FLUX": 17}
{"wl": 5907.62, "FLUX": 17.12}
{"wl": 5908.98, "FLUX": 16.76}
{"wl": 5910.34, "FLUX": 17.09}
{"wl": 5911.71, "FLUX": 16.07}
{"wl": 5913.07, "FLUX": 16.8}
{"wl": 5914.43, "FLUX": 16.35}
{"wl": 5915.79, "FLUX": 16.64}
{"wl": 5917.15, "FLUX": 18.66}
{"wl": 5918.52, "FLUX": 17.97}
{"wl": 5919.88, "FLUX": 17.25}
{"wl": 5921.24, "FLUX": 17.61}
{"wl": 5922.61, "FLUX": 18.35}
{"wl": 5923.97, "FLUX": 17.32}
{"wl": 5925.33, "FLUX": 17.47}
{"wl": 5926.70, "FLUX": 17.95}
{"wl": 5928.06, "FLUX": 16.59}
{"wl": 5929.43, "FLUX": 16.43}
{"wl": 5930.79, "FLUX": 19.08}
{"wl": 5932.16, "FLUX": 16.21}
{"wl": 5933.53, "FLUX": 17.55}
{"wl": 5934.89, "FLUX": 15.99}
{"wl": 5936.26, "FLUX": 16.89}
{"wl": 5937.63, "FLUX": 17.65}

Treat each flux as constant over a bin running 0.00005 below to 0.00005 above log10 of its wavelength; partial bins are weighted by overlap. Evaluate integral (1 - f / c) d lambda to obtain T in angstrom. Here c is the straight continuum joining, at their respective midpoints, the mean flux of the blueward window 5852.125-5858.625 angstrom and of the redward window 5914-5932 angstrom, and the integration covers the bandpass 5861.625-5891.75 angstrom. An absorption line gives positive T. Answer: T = 1.29 angstrom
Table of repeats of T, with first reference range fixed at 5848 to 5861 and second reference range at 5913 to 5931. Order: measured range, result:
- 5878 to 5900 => 3.4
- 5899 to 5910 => 0.7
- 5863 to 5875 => 0.1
